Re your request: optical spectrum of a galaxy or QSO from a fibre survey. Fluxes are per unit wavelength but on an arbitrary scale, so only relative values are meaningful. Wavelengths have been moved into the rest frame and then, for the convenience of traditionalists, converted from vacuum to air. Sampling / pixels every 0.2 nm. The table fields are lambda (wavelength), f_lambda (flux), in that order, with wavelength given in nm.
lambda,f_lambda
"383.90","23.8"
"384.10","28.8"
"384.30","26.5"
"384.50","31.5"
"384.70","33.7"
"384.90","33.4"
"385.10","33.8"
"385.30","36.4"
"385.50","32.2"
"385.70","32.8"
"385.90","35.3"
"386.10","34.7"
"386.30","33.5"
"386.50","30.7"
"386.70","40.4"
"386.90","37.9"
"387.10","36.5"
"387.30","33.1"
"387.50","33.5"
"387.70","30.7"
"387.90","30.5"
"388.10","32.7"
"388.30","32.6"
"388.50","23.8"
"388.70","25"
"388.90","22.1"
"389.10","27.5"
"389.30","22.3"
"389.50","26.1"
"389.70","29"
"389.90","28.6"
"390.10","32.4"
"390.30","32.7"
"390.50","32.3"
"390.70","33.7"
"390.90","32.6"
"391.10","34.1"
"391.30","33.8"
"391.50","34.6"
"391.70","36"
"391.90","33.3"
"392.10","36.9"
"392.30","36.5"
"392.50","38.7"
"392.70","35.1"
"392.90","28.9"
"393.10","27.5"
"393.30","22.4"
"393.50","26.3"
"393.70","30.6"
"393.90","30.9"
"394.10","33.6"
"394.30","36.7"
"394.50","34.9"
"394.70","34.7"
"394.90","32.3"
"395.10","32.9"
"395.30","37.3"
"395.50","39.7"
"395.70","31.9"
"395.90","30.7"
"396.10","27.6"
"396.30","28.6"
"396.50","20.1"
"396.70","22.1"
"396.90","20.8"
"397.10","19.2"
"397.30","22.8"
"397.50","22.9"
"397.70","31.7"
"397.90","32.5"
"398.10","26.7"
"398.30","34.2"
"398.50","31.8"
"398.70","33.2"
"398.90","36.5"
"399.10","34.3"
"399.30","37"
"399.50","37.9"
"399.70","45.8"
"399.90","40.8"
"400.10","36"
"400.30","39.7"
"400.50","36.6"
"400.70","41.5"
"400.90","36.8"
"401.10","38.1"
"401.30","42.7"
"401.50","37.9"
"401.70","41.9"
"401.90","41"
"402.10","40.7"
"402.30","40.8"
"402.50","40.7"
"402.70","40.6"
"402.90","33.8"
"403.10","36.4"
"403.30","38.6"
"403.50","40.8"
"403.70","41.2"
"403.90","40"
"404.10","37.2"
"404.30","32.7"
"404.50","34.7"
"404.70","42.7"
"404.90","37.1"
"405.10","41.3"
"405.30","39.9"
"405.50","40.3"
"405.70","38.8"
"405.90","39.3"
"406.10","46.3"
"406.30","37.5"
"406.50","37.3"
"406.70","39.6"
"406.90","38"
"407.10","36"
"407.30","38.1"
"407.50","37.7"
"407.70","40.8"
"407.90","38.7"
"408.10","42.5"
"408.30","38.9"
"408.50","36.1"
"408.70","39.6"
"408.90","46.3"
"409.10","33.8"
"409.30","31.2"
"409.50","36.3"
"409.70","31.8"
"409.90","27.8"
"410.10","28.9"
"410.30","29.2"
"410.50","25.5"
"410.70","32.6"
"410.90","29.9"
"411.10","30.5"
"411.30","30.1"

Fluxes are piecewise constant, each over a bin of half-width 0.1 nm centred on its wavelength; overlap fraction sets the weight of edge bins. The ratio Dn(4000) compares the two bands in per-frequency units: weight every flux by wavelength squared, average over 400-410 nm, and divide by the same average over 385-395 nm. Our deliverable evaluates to 1.3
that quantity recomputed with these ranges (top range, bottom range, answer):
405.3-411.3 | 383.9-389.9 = 1.29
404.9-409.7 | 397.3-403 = 1.09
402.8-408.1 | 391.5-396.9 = 1.30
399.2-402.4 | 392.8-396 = 1.28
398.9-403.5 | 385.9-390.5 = 1.35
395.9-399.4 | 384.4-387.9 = 0.89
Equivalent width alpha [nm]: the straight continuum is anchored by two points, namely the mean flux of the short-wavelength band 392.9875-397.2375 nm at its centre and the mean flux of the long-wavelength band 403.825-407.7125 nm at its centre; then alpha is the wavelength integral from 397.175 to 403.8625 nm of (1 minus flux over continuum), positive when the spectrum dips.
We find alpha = -0.49 nm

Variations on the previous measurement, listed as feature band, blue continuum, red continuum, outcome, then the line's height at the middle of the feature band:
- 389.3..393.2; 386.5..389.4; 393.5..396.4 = -0.105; 31.6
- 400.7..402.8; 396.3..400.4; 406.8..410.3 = -0.460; 33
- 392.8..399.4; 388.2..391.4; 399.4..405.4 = 0.789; 34.2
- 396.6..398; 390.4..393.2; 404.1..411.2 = 0.411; 34.8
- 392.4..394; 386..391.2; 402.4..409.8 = 0.144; 33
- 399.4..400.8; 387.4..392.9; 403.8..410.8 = -0.208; 34.6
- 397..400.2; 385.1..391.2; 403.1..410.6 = 0.197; 34.8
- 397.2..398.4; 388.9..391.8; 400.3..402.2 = 0.275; 36.9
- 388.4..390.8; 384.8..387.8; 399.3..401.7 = 0.512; 35.5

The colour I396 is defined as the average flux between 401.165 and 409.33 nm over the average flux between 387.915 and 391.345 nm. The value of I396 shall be 1.33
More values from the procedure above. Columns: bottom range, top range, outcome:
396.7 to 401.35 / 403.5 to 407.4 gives 1.16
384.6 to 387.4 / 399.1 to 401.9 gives 1.14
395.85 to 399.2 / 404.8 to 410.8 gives 1.32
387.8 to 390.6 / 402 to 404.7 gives 1.36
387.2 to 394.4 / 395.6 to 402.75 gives 1.09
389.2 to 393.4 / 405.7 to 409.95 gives 1.19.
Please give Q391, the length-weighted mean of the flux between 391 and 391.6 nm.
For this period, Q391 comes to 34.2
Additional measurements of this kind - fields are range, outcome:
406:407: 39.7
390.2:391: 32.8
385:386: 34.1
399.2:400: 40.4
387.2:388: 32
